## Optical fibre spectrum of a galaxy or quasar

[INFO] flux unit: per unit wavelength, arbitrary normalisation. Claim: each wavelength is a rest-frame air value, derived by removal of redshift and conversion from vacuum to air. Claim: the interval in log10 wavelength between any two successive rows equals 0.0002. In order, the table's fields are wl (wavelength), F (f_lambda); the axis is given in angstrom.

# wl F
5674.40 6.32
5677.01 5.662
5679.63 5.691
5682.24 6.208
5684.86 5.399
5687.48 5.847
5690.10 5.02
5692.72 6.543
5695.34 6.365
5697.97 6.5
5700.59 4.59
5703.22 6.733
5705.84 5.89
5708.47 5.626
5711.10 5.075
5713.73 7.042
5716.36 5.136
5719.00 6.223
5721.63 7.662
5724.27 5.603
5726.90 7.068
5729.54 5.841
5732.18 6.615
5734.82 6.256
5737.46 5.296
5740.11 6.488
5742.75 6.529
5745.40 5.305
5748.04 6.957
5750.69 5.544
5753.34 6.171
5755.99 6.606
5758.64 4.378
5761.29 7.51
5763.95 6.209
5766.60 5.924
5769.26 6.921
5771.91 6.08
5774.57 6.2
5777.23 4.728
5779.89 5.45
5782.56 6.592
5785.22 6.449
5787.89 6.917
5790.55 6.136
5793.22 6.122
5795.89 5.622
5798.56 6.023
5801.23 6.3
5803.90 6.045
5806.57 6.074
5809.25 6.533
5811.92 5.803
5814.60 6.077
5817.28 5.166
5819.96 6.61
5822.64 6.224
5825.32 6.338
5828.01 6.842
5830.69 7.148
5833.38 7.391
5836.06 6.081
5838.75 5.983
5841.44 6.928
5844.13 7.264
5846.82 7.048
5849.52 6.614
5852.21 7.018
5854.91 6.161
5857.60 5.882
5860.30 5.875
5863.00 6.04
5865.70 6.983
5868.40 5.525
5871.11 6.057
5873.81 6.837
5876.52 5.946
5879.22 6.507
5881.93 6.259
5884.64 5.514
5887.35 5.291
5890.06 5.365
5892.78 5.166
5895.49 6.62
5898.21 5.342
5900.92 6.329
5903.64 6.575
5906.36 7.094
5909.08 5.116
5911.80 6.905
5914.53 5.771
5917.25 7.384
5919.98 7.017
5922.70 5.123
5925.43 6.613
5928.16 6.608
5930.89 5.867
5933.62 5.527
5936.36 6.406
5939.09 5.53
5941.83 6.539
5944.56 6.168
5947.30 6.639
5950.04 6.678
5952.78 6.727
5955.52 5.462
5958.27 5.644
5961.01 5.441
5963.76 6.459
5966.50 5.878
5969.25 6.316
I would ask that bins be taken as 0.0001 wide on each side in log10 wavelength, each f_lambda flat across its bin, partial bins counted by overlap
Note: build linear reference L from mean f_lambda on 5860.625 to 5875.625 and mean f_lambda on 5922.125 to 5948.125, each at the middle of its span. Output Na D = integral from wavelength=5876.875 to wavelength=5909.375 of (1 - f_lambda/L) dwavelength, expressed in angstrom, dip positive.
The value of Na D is 1.26 angstrom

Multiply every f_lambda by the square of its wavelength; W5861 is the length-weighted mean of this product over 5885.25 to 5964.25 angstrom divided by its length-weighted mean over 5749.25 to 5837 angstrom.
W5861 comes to 1.03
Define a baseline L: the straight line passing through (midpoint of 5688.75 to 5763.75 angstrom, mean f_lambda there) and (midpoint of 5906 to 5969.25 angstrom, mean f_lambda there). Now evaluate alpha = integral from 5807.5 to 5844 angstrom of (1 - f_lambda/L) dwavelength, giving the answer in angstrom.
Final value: -1.68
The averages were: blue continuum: 6.09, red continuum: 6.19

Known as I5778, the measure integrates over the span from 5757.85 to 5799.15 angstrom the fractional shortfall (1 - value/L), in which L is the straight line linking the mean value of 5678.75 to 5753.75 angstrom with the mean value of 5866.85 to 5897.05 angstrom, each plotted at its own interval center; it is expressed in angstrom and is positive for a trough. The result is -0.7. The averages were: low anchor 6.04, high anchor 5.92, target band 6.1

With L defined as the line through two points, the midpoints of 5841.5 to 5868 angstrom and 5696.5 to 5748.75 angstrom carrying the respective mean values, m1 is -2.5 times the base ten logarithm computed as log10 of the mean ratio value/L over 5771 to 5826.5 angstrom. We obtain 0.049 mag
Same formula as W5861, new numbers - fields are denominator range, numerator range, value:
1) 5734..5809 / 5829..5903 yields 1.06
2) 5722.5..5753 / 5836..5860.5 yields 1.10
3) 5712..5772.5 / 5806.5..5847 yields 1.07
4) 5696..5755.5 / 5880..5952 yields 1.07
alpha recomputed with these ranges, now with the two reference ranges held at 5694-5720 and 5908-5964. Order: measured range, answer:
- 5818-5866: -3.85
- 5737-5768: -0.70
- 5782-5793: -0.87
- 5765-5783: 0.09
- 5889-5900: 0.84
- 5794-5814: -0.12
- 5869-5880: -0.31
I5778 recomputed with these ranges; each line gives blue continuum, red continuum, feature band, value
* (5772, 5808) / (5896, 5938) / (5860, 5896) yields 1.16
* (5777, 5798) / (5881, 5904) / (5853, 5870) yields -0.69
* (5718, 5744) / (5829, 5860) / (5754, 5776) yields 0.78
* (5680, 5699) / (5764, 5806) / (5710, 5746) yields -0.94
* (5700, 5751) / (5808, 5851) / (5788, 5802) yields 0.58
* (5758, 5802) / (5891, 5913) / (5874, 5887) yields 0.12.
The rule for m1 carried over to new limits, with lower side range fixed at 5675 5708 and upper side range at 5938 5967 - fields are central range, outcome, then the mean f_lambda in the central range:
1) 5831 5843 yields -0.11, 6.66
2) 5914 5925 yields -0.05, 6.39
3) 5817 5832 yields -0.08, 6.47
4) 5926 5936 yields 0.00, 6.09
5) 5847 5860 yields -0.07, 6.43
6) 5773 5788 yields 0.00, 5.98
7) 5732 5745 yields -0.04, 6.13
